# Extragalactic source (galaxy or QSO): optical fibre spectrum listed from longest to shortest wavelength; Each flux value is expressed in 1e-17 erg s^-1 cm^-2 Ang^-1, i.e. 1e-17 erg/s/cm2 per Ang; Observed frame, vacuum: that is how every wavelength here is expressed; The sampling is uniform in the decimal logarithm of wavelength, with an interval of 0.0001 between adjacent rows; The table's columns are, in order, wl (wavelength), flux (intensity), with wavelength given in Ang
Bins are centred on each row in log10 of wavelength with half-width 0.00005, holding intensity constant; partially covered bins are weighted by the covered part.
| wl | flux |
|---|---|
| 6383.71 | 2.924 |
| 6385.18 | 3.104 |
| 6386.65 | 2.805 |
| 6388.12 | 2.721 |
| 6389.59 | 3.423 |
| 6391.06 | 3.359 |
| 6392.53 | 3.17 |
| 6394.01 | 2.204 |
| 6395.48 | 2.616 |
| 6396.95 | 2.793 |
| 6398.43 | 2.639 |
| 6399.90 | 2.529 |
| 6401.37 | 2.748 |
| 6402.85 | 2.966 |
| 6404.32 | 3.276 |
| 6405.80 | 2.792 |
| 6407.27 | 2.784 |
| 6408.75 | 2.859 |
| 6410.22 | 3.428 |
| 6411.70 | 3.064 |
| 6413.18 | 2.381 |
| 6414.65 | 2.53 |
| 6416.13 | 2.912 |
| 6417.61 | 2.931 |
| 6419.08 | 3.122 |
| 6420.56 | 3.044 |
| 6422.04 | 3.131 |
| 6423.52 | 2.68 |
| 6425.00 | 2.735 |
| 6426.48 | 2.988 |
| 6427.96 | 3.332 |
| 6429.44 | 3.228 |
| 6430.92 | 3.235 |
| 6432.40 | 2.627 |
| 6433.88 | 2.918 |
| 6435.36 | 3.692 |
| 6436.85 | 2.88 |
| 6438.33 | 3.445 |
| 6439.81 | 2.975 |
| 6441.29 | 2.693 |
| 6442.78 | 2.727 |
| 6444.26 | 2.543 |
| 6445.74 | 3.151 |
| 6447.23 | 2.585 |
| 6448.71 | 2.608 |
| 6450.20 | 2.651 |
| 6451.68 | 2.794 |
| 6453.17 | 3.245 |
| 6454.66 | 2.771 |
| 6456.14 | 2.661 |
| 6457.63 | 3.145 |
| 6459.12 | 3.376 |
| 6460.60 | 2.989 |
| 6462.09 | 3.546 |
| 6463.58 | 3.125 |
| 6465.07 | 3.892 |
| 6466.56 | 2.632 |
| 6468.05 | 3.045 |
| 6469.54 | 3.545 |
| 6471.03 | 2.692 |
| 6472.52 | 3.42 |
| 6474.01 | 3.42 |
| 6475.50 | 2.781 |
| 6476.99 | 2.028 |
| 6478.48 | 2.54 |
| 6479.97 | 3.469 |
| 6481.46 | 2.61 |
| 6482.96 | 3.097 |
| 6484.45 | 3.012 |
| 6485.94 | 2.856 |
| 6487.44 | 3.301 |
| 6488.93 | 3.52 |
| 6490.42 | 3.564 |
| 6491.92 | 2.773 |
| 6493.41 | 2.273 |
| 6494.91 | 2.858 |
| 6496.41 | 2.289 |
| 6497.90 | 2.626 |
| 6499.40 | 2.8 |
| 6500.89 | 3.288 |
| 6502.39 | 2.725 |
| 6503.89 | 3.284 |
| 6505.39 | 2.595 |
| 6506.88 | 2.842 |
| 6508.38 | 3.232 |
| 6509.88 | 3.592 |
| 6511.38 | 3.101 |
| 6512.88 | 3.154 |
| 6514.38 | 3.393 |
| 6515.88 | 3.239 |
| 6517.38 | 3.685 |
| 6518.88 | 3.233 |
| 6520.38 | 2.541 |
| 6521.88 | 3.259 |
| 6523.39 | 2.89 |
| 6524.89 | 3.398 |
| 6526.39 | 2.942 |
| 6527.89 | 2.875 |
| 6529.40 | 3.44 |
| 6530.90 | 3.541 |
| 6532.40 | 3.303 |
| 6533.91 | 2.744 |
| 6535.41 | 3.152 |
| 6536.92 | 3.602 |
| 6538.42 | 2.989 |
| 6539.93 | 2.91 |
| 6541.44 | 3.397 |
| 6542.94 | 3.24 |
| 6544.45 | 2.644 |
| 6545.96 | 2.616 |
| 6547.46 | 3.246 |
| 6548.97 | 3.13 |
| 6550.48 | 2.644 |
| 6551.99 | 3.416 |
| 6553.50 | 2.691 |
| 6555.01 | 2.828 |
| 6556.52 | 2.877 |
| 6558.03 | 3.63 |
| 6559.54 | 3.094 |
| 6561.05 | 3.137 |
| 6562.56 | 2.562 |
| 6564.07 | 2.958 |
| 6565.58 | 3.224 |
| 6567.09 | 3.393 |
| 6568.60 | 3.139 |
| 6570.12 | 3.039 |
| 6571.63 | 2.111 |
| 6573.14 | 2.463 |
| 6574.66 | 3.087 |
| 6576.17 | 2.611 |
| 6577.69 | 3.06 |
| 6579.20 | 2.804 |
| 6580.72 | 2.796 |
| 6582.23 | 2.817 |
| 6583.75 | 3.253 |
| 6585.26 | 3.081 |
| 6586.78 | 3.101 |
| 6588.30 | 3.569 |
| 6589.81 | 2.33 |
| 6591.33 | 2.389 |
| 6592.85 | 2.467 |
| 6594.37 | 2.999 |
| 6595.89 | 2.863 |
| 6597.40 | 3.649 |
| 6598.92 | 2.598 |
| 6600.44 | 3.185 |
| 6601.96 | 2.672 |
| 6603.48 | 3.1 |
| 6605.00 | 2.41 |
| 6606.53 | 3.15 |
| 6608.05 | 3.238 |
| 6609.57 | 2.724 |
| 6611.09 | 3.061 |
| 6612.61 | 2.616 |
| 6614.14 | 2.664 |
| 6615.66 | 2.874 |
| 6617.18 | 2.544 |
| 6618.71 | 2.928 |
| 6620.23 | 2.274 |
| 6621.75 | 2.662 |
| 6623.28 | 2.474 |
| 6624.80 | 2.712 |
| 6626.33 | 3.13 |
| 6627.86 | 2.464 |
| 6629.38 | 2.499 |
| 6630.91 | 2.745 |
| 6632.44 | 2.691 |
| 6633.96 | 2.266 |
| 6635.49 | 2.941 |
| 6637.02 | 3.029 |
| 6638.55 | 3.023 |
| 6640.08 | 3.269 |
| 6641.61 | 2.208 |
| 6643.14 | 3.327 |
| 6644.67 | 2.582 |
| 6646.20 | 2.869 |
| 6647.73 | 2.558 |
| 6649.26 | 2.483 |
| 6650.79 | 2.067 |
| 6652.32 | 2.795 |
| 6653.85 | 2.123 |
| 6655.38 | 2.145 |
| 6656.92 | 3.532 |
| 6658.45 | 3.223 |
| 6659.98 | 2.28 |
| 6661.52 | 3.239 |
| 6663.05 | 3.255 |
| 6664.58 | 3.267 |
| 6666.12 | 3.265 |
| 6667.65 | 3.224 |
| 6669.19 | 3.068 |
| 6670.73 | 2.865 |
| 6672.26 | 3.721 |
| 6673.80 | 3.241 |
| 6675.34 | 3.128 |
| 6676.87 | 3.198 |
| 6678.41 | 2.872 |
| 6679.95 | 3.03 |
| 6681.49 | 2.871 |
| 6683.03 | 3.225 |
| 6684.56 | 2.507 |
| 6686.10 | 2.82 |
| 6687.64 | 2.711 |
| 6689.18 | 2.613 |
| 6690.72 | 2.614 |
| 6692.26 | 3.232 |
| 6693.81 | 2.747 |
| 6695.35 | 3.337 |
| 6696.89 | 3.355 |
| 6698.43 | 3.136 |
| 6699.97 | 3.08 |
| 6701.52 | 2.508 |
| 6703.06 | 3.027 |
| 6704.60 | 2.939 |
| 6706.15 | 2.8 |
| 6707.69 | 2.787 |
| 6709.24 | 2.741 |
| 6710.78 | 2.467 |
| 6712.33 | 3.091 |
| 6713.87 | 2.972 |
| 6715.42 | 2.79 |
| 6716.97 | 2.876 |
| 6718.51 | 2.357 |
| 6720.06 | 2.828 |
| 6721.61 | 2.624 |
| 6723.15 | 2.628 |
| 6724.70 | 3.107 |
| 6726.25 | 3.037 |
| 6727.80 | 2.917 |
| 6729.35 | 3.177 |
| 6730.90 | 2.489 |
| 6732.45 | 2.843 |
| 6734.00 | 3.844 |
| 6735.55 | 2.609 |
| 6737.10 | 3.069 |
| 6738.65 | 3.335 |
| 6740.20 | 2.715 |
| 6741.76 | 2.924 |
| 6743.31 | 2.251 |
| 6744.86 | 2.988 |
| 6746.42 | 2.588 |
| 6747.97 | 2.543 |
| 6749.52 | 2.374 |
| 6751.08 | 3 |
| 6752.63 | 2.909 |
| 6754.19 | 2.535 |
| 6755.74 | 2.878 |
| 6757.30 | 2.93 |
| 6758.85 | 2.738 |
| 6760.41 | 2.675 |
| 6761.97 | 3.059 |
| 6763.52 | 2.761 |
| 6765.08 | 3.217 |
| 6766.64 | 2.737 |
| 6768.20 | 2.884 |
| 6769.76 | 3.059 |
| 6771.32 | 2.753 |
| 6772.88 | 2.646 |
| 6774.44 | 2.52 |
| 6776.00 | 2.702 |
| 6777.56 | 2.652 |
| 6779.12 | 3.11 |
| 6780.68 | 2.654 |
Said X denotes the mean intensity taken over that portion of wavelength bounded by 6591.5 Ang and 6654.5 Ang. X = 2.75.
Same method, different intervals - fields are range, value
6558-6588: 2.96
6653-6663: 2.79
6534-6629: 2.91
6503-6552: 3.12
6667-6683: 3.12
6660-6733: 2.94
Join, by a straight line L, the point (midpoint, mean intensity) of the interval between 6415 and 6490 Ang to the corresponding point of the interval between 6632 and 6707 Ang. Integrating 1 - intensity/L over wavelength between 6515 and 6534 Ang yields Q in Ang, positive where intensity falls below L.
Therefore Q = -1.30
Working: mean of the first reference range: 3.01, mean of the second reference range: 2.91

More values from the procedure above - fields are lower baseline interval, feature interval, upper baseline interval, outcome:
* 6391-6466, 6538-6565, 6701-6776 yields -1.0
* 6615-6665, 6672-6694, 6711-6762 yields -1.4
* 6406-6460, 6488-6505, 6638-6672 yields 0.1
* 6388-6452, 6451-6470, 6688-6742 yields -1.5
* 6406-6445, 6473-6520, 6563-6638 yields -1.6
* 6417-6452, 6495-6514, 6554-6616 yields -0.2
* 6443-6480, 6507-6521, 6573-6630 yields -1.5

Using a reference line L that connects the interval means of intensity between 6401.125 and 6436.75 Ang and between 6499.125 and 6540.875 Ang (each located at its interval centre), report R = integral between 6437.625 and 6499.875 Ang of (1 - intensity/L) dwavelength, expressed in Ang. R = 2.1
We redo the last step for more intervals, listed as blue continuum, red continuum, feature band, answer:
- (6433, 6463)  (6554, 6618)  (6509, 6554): -3.1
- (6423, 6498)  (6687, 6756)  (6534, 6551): -0.6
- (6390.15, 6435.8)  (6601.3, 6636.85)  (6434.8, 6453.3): -0.1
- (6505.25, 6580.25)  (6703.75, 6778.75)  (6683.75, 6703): -0.1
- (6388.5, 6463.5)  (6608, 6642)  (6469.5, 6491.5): -1.2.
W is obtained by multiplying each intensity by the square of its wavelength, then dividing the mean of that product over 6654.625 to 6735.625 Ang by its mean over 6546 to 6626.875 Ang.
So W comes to 1.1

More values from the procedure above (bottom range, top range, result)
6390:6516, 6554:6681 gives 1.02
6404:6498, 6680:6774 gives 1.05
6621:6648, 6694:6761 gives 1.07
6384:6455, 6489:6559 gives 1.08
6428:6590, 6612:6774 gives 1.00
